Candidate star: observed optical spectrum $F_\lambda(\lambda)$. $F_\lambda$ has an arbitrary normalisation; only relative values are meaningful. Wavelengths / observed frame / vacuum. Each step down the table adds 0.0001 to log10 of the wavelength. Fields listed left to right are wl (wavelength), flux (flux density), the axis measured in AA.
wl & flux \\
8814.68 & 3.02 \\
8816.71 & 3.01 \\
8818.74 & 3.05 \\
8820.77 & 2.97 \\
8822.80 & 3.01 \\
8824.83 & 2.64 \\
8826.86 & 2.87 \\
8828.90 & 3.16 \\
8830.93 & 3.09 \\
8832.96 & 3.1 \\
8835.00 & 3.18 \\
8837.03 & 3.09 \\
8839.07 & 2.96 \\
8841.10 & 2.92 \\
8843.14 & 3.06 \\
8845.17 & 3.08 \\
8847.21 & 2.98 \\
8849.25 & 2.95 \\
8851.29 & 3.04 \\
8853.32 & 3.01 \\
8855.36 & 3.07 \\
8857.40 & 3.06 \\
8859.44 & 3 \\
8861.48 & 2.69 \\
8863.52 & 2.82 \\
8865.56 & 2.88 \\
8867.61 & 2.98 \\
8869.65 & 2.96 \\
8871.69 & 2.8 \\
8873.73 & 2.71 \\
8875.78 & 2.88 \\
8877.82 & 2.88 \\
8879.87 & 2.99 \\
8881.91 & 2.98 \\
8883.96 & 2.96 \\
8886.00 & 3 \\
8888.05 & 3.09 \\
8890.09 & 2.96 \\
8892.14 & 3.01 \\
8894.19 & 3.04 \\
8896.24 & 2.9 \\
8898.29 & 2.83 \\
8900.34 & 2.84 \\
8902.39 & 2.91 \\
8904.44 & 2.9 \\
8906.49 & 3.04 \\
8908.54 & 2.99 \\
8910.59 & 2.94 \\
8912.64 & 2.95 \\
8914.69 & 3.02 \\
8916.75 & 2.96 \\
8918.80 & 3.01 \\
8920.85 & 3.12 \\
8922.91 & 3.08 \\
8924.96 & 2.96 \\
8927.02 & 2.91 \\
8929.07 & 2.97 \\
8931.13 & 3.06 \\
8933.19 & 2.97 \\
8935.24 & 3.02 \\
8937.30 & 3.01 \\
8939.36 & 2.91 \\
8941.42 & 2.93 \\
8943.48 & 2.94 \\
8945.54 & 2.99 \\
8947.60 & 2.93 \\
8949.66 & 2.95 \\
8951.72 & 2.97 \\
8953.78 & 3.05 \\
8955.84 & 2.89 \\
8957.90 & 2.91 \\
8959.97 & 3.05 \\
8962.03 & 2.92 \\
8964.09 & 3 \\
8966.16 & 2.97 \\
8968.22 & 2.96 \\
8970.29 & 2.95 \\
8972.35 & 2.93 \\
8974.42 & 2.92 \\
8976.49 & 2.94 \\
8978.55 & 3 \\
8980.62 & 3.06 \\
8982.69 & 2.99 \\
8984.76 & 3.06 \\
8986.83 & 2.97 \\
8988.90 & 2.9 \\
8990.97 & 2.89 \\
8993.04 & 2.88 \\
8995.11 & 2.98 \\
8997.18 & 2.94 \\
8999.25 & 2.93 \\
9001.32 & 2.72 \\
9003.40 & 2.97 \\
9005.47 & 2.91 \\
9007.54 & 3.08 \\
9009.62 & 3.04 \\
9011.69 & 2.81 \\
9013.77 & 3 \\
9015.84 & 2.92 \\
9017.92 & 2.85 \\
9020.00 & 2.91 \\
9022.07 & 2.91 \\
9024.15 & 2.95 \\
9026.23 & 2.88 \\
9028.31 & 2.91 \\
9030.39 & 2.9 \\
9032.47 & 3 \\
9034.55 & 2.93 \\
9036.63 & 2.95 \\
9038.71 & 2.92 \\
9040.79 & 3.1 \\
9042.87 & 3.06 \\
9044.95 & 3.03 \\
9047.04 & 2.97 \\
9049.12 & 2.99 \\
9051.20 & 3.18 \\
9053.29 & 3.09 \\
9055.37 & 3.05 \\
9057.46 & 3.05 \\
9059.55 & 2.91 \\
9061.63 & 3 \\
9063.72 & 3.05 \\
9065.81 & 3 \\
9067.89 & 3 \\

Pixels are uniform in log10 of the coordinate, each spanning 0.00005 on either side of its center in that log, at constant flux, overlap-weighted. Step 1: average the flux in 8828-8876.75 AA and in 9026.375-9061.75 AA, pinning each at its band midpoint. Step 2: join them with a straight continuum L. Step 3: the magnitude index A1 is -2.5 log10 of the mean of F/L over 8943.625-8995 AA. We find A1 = 0.01 mag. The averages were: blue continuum 2.98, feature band 2.96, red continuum 3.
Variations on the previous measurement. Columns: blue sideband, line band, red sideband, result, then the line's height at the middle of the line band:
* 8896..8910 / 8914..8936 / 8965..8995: -0.03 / 2.93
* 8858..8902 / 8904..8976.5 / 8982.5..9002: -0.02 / 2.92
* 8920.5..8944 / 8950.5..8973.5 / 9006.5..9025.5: 0.00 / 2.97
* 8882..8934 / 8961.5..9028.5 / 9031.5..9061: 0.02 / 3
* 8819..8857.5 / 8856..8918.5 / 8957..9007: 0.02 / 2.99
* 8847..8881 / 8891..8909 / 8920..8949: 0.01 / 2.95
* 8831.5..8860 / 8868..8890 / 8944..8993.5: 0.03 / 3.02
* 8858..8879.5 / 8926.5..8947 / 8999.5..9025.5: -0.03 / 2.89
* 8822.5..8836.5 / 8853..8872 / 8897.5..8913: 0.02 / 2.97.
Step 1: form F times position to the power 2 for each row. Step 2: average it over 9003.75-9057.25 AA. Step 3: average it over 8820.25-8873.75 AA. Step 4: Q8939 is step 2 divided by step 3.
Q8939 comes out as 1.0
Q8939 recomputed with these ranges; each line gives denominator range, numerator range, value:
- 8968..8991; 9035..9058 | 1.04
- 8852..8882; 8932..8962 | 1.04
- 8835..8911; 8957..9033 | 1.02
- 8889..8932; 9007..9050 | 1.02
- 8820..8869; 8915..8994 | 1.02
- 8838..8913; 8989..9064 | 1.04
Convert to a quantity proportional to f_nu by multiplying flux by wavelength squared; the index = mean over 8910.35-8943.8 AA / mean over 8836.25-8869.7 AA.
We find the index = 1.02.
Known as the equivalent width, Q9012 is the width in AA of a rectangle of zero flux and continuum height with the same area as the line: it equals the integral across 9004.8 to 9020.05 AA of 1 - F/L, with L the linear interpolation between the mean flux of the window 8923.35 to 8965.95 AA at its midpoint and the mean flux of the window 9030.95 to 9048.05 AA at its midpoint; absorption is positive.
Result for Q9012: 0.2 AA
